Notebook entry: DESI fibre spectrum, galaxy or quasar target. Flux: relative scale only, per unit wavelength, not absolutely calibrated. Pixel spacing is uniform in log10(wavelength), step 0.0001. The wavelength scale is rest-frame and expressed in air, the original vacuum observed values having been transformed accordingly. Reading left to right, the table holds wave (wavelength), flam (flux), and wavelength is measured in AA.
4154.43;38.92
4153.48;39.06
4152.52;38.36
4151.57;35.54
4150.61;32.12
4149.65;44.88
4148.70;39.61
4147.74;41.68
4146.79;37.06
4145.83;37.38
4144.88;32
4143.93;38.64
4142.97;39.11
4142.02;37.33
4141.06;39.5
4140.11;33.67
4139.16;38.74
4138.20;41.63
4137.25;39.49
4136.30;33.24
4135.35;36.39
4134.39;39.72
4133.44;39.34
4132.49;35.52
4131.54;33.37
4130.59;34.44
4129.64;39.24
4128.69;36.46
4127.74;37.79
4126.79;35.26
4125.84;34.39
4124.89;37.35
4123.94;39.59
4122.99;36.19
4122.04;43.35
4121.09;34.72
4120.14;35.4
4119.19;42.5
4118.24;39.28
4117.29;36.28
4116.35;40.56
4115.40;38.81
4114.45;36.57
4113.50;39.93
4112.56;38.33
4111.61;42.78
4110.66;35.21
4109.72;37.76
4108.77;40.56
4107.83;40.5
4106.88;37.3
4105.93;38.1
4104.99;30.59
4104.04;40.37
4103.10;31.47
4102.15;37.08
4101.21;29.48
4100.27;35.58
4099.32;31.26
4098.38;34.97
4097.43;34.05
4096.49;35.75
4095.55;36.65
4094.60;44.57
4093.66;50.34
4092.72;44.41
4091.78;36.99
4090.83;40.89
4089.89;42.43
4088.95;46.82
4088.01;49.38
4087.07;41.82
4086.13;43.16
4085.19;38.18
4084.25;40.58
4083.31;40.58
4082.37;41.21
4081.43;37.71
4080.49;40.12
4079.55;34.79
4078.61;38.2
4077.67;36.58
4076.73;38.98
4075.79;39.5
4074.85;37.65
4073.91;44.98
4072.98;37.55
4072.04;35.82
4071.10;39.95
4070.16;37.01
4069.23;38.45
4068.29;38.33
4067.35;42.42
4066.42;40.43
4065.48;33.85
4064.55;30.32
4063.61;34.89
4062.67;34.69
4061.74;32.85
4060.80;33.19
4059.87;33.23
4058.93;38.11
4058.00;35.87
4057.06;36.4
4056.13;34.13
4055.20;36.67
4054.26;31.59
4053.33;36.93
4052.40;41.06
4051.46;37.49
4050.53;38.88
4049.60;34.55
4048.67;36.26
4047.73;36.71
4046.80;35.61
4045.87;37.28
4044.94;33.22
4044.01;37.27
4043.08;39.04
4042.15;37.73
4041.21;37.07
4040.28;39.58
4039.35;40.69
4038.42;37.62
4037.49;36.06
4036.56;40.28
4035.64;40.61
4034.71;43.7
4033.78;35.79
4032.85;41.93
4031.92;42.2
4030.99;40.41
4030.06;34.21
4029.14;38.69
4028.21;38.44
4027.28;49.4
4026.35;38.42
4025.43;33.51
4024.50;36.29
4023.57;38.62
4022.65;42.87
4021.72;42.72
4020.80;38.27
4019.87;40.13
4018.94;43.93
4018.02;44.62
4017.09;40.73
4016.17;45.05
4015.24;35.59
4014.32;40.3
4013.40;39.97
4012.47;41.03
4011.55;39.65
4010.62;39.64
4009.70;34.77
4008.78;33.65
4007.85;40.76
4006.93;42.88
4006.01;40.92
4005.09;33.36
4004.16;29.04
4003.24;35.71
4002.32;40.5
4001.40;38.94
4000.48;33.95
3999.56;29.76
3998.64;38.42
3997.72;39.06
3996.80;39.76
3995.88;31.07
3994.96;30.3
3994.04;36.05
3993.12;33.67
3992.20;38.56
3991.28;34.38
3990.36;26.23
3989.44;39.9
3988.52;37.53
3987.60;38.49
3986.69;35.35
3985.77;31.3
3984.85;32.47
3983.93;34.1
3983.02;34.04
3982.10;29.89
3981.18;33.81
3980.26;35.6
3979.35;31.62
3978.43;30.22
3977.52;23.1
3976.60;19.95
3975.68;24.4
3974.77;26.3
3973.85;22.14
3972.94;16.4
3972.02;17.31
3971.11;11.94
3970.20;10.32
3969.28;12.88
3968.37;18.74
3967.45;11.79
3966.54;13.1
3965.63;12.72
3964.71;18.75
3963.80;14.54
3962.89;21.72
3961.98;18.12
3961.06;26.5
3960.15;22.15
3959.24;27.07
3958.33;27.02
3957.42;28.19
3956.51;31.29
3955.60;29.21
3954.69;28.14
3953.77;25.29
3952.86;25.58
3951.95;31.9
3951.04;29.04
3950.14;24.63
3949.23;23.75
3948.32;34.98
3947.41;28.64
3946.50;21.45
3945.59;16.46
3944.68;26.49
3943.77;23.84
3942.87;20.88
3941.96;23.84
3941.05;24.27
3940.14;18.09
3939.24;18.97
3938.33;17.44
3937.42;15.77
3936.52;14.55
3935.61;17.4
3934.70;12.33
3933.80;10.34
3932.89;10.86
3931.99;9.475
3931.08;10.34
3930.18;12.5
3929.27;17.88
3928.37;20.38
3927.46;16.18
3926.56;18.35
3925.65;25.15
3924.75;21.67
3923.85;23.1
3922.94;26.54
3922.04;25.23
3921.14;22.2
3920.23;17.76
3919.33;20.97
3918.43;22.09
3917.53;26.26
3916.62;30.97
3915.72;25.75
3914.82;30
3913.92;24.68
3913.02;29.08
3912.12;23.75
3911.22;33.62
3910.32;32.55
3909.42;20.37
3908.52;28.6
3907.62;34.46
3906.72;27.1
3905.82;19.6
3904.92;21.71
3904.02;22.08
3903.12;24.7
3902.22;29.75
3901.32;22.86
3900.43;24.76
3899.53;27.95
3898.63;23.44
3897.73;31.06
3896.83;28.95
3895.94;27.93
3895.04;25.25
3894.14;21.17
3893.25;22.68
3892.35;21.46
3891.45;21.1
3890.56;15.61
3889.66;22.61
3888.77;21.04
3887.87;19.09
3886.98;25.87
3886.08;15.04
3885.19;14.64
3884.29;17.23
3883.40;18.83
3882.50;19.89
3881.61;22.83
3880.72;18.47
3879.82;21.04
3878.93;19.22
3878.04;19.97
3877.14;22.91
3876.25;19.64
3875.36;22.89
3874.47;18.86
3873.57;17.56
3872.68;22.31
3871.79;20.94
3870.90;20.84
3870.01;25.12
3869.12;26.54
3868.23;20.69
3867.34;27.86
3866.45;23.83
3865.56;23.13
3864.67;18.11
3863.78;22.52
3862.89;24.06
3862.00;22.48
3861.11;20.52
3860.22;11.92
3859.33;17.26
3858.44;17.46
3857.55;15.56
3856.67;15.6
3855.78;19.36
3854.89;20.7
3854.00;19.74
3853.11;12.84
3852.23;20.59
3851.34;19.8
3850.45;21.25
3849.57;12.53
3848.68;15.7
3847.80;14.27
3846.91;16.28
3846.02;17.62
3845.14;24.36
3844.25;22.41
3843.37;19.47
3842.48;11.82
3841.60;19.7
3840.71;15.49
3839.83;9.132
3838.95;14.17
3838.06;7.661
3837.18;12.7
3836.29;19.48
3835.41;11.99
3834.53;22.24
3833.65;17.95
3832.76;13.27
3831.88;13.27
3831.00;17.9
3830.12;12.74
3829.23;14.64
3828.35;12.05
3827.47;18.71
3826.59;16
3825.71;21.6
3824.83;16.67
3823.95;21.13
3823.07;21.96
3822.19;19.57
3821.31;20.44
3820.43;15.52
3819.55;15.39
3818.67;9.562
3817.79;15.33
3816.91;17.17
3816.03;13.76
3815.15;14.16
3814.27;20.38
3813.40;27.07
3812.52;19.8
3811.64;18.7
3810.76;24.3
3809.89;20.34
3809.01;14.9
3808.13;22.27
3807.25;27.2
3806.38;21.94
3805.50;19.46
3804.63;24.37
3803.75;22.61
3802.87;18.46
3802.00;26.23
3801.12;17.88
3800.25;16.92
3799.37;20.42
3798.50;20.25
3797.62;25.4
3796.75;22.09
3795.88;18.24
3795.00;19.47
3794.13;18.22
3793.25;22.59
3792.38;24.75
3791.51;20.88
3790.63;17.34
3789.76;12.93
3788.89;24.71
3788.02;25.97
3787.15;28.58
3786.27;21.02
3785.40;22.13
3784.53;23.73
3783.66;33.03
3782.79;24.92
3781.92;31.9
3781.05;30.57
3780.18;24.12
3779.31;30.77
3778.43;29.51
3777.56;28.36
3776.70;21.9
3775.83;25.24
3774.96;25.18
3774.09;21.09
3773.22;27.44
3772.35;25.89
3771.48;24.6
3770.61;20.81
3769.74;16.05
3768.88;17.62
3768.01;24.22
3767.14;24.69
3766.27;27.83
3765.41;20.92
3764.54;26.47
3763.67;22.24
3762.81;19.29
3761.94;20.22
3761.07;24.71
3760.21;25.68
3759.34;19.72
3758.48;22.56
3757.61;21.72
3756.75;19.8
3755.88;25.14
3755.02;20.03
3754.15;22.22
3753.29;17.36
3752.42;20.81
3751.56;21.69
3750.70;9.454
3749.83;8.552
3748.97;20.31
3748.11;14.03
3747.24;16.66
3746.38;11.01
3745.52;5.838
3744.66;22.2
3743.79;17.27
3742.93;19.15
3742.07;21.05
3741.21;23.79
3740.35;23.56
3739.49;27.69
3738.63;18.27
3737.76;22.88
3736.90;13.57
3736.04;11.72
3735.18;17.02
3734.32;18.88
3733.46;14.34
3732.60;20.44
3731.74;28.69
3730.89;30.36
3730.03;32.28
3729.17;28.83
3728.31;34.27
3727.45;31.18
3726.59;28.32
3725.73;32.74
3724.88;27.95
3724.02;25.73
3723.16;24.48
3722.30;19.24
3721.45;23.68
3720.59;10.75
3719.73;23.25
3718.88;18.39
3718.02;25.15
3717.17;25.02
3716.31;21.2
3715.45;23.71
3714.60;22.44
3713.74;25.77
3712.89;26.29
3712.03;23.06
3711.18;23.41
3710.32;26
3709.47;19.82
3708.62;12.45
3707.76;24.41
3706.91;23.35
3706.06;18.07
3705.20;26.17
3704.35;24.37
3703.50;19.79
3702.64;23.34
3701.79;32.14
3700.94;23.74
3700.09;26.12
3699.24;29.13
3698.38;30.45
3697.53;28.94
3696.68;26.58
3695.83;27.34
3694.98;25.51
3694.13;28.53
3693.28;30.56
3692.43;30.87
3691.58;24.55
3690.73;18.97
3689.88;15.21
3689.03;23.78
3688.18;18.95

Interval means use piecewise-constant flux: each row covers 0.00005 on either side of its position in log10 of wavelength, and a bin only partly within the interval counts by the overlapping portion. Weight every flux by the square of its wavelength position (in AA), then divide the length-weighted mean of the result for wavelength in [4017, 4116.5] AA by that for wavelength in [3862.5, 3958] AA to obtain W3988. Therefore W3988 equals 1.83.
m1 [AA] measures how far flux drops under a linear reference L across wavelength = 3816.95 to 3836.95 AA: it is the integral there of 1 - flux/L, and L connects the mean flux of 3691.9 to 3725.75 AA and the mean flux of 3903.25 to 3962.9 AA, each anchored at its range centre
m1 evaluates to 5.9 AA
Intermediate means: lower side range 24.4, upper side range 23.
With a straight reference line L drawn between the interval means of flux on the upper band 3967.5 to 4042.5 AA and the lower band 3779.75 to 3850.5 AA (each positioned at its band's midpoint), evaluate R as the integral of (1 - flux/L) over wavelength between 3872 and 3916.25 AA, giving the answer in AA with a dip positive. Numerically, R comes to 4.3 AA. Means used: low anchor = 19.3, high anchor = 34.8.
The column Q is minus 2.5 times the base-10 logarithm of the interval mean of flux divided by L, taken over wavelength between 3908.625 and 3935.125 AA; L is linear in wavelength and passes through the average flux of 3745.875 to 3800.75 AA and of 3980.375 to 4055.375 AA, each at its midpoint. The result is 0.41 mag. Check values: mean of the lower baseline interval 22.1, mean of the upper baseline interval 37.5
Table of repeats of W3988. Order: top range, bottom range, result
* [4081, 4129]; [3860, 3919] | 1.85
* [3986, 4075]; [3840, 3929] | 1.86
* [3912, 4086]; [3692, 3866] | 1.68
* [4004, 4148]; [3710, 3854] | 2.15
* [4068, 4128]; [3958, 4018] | 1.34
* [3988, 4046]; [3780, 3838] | 2.13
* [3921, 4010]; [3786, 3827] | 1.40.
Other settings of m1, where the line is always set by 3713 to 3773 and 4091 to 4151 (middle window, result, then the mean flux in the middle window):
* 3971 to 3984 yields 2.24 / 26.2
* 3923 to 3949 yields 9.34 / 19.1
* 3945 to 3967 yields 4.65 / 24.2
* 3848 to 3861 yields 4.53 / 17.2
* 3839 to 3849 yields 3.52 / 16.8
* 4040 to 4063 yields -0.97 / 36.2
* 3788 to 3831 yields 8.95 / 19.4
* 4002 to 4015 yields -1.98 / 38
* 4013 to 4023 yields -2.39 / 41.3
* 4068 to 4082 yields -1.04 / 38.4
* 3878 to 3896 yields 4.80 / 20.4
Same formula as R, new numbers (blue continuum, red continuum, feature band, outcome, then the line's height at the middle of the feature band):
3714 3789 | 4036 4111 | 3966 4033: 1.60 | 34.3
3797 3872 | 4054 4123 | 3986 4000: -2.00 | 30.8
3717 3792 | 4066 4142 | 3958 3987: 8.27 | 32.4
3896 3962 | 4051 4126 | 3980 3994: -2.73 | 28.8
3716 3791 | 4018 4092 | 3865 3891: 7.36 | 29.1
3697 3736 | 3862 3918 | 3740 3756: 4.22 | 24.1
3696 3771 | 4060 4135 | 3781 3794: 0.28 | 24.6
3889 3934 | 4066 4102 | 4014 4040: -4.63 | 34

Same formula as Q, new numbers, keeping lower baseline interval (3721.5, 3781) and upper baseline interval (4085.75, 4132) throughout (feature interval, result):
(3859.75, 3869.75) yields 0.24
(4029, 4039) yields -0.13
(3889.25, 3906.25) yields 0.20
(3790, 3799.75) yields 0.17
